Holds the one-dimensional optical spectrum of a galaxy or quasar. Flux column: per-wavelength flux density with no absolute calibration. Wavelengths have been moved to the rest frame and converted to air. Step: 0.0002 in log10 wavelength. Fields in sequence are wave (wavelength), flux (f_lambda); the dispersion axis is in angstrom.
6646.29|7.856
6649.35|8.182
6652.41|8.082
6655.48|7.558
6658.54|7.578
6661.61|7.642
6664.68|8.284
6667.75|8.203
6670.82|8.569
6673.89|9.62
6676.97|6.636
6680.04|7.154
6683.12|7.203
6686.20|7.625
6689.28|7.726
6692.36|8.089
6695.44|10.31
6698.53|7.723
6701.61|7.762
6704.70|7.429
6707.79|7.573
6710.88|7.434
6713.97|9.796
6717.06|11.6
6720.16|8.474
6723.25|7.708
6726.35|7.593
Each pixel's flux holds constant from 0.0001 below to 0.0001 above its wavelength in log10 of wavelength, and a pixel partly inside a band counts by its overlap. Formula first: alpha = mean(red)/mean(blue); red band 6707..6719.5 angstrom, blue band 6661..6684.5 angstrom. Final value 1.15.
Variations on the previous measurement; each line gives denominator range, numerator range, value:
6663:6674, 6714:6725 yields 1.09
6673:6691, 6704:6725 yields 1.13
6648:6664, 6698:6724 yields 1.08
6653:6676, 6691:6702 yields 1.05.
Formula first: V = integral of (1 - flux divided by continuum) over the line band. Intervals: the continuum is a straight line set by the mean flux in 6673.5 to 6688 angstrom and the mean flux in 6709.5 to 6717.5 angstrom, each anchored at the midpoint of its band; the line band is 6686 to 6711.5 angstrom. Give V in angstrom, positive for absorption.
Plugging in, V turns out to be 1.5 angstrom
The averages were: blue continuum 7.49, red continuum 9.38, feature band 8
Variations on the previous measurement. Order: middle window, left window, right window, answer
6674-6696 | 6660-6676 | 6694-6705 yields 1.47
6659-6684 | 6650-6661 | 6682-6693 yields -0.69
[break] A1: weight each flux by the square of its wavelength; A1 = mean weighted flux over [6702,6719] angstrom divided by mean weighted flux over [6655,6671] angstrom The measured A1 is 1.1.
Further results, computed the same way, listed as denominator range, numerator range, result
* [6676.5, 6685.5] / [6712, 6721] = 1.42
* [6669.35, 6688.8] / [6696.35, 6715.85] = 1.05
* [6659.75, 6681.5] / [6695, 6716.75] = 1.06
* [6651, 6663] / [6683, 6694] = 1.01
